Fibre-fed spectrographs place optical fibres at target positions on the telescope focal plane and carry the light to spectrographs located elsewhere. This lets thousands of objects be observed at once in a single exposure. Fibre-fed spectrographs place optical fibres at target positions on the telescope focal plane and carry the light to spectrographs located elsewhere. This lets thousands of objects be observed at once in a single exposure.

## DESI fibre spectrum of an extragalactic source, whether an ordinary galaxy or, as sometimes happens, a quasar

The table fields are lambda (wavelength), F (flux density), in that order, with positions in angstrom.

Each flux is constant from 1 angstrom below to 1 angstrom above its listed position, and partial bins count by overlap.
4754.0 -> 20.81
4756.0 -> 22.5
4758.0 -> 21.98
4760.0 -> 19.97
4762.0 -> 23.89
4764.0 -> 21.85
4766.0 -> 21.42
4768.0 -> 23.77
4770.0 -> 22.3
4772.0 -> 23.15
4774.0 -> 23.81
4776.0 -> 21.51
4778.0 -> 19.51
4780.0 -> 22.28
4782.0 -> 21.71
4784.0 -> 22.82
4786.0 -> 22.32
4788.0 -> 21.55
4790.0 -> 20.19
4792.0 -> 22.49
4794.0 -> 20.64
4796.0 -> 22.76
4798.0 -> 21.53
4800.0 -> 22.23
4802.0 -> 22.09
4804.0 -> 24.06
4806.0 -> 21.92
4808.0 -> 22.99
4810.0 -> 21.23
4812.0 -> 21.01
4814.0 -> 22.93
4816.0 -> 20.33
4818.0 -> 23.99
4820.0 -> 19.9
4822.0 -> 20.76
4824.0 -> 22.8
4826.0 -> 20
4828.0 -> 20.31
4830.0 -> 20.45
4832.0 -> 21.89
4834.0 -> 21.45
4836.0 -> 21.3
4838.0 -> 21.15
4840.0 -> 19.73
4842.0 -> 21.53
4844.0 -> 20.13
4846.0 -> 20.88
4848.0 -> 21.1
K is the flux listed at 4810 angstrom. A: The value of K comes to 21.23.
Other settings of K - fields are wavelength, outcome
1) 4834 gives 21.45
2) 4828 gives 20.31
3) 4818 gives 23.99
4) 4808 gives 22.99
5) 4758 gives 21.98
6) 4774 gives 23.81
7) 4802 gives 22.09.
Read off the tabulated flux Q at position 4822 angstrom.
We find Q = 20.76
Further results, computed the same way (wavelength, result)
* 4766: 21.42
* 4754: 20.81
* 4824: 22.8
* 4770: 22.3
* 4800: 22.23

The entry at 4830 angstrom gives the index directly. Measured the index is 20.45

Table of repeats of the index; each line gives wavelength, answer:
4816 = 20.33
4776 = 21.51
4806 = 21.92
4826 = 20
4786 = 22.32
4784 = 22.82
